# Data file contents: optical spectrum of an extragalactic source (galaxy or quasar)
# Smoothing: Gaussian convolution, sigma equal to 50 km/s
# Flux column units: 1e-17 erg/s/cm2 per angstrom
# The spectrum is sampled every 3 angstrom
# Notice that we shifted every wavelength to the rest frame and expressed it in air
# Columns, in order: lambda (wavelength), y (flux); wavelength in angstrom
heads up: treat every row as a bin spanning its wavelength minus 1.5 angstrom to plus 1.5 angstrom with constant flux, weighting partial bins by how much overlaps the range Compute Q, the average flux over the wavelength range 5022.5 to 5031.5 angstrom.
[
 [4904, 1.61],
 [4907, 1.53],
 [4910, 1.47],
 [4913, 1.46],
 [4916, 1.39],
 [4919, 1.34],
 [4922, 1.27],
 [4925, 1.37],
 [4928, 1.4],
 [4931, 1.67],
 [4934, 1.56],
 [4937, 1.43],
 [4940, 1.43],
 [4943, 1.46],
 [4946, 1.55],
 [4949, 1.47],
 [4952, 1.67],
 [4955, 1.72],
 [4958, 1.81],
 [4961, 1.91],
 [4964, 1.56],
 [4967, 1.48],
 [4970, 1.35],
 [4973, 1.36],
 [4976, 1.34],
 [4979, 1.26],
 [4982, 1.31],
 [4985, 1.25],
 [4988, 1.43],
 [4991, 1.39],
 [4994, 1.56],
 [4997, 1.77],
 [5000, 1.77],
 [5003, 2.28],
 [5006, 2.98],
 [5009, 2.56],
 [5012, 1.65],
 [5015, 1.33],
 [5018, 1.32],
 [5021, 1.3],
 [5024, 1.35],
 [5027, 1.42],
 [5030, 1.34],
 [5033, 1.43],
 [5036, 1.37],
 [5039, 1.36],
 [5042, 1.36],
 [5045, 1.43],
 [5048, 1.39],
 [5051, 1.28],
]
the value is 1.37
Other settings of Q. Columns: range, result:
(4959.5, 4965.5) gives 1.74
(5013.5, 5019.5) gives 1.32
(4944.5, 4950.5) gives 1.51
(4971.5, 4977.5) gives 1.35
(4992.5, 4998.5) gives 1.67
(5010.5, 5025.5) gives 1.39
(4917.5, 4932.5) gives 1.41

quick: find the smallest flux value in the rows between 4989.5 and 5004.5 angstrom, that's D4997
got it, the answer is 1.39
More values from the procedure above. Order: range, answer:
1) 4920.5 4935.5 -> 1.27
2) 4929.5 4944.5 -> 1.43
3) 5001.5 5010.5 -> 2.28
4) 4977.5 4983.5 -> 1.26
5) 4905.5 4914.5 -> 1.46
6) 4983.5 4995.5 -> 1.25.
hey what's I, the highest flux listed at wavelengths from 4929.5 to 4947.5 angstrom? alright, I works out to 1.67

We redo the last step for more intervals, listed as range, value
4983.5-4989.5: 1.43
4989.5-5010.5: 2.98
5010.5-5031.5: 1.65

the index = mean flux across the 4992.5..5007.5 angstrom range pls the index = 2.07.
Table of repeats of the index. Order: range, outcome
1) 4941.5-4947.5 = 1.51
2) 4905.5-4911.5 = 1.5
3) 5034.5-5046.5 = 1.38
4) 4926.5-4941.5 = 1.5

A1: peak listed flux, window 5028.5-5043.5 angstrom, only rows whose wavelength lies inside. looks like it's 1.43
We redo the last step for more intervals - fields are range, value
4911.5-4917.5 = 1.46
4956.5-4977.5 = 1.91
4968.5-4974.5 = 1.36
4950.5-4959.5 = 1.81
